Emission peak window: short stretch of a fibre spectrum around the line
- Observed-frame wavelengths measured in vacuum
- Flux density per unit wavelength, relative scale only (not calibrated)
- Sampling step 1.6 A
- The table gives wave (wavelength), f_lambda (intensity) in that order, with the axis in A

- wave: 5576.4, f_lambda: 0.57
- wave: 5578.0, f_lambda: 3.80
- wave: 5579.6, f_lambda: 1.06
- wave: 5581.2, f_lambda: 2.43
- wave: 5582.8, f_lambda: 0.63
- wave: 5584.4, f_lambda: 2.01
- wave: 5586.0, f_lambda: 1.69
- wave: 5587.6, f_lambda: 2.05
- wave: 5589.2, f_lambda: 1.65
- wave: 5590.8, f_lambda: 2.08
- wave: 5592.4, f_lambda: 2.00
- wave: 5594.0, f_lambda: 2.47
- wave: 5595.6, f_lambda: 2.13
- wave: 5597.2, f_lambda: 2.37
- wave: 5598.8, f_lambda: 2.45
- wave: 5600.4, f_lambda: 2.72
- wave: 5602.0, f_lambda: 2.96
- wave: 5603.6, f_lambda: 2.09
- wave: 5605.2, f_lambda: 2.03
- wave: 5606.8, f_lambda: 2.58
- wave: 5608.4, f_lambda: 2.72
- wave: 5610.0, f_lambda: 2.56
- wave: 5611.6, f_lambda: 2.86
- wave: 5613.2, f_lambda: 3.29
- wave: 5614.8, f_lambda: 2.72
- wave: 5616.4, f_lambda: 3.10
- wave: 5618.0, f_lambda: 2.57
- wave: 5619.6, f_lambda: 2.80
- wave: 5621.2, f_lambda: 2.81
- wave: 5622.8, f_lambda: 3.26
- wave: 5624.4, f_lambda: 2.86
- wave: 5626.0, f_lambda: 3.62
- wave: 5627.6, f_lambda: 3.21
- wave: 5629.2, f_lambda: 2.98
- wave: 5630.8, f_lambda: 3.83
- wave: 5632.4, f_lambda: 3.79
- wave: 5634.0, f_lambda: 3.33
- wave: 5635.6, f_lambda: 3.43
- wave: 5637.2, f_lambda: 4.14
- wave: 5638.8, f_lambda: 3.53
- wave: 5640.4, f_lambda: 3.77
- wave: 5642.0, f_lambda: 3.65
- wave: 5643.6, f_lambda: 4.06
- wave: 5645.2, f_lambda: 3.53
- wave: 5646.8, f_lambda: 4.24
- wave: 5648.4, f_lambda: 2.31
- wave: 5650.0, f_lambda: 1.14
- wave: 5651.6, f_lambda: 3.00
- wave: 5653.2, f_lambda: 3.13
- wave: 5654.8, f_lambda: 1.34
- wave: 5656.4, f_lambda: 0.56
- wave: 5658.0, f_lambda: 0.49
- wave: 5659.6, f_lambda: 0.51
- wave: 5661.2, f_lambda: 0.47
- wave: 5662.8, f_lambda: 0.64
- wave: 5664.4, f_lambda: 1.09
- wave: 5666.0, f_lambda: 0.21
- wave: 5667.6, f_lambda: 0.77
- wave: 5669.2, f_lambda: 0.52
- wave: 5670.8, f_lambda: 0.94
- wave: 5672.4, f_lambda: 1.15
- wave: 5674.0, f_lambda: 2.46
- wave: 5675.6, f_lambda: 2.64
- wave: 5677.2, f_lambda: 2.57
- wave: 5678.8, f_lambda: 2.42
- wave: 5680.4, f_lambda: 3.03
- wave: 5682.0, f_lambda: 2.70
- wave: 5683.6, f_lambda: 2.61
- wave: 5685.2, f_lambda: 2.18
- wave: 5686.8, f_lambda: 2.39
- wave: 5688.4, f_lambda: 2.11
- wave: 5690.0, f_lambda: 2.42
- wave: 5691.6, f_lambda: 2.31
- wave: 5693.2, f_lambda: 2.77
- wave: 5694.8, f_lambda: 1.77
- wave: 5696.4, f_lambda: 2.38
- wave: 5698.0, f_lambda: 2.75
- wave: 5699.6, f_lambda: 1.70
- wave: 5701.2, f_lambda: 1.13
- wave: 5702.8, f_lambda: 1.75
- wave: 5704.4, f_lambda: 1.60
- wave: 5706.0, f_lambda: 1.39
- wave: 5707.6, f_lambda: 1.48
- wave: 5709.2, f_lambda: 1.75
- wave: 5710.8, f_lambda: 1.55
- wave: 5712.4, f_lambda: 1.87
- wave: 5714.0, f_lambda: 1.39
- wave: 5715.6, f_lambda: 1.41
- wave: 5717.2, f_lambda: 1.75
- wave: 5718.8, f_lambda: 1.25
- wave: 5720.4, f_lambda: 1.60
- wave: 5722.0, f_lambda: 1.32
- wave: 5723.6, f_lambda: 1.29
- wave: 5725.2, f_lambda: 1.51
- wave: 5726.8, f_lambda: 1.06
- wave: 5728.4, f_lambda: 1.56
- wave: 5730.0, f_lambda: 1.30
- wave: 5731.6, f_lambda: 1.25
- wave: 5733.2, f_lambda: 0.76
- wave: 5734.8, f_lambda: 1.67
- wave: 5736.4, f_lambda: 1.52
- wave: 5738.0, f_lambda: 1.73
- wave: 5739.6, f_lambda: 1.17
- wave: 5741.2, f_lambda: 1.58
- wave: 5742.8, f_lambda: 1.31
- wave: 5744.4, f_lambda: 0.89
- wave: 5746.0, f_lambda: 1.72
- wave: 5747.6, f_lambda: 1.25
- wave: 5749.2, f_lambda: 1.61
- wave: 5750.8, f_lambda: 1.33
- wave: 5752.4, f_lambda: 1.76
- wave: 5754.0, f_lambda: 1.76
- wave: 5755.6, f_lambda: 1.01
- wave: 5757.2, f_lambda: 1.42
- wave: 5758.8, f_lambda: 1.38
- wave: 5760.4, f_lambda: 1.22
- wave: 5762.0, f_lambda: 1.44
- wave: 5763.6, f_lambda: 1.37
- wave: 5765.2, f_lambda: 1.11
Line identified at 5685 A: C IV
